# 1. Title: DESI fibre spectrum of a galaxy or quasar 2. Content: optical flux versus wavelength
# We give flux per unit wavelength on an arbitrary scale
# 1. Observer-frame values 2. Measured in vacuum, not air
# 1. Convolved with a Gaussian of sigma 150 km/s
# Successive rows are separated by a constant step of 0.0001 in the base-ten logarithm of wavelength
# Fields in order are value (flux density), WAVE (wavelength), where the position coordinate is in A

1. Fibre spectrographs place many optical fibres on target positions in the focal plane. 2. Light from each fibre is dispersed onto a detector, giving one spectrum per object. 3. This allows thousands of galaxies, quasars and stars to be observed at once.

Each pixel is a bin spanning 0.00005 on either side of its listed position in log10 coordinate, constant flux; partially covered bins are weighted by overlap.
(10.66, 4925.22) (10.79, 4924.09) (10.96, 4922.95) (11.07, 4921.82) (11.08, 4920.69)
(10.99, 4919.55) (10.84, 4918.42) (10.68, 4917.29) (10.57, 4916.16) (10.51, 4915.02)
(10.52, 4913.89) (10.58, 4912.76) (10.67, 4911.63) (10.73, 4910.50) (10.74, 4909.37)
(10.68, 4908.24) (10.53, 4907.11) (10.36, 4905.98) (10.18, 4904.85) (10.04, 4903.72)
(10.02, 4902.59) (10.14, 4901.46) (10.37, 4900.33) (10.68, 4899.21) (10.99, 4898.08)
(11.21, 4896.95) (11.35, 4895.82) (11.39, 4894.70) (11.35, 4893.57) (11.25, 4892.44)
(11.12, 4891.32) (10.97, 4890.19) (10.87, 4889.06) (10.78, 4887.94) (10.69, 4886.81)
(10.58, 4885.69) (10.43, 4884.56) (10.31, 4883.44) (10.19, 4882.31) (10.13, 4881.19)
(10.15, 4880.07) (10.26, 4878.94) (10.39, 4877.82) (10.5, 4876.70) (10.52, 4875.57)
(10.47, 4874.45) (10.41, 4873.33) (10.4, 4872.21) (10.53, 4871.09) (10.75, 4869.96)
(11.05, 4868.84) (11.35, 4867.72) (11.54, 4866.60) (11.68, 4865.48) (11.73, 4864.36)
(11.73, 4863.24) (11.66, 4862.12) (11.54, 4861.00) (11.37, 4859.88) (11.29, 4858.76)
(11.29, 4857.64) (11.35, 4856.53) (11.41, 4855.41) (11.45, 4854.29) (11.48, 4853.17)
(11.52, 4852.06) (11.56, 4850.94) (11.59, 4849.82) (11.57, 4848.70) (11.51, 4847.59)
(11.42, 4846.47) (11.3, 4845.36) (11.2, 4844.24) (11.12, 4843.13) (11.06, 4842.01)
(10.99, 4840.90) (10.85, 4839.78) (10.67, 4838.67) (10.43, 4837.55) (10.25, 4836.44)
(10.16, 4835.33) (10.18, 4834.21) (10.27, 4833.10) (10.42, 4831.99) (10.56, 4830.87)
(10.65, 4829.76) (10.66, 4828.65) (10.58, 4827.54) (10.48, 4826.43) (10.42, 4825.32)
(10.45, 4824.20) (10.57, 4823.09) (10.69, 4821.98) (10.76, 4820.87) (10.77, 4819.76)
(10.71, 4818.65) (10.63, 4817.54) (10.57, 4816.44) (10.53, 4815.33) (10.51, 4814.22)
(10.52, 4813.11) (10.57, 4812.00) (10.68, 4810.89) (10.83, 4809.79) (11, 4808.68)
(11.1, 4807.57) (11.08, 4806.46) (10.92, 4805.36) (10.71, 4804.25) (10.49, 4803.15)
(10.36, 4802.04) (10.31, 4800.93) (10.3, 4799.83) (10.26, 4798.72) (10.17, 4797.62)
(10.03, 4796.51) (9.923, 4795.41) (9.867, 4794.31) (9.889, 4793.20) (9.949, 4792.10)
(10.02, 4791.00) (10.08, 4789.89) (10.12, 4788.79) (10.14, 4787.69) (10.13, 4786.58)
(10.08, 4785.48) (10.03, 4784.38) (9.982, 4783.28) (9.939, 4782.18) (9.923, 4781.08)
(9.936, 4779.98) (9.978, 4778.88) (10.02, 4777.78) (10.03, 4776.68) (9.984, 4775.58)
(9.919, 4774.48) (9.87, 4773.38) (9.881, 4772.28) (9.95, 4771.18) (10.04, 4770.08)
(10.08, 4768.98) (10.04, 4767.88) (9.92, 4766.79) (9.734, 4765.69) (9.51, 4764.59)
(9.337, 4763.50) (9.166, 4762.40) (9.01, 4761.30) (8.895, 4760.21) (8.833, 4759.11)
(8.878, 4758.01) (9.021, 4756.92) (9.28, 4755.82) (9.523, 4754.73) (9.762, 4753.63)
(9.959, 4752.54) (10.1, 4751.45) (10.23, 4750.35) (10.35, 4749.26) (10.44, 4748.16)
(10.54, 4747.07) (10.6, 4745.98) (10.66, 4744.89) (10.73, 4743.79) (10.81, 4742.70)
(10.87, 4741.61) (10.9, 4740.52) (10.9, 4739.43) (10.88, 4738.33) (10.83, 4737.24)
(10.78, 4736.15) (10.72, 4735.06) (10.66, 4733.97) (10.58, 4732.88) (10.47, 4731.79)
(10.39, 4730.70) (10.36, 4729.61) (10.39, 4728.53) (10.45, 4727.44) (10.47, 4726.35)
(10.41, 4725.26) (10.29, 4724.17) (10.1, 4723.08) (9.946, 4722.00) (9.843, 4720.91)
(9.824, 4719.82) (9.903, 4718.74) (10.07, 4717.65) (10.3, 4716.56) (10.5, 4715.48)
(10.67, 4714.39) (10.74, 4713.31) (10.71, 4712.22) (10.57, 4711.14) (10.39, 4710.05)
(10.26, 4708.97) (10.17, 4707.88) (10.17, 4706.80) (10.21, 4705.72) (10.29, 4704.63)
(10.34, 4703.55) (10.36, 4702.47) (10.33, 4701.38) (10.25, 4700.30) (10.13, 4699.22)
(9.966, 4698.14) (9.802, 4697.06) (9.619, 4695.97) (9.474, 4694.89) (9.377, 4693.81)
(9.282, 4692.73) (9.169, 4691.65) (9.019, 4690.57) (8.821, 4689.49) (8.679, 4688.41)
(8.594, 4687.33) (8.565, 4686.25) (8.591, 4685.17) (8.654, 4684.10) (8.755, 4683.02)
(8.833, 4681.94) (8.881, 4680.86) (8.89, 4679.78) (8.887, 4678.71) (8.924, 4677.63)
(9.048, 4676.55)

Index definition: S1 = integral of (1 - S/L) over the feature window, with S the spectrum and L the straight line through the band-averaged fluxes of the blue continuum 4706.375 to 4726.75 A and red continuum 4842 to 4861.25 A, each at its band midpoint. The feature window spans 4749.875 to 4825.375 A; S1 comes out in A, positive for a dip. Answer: 5.4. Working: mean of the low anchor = 10.3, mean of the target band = 10.1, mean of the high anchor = 11.4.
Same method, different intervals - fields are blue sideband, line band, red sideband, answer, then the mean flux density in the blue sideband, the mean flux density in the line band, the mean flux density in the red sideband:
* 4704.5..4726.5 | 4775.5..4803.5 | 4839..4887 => 1.53 A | 10.3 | 10.1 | 11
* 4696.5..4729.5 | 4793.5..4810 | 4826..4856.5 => 0.41 A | 10.3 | 10.5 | 10.9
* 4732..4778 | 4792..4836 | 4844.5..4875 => 1.05 A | 10.1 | 10.5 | 11.3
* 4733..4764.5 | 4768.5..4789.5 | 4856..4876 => 0.74 A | 10.1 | 10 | 11.2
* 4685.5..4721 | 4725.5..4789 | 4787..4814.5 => 0.46 A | 9.88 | 10.1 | 10.4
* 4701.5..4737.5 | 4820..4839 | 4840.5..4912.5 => 0.49 A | 10.4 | 10.5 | 10.9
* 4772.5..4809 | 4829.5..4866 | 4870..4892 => -2.57 A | 10.2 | 11.1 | 10.5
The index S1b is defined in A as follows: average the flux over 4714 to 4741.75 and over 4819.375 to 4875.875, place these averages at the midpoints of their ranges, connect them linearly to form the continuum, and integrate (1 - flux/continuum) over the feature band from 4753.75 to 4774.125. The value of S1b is 2.1 A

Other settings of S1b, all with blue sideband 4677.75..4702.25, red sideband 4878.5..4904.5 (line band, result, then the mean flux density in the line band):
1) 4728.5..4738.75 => -1.17 A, 10.6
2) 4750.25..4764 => 0.48 A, 9.35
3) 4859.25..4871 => -1.04 A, 11.4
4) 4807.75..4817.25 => -0.54 A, 10.7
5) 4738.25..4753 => -1.45 A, 10.6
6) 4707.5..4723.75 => -1.50 A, 10.3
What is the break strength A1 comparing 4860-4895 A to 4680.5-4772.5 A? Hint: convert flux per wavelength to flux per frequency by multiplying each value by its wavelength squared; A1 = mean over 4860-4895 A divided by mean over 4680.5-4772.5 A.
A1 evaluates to 1.16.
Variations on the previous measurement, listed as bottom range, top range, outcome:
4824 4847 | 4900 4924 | 1.02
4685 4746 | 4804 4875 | 1.13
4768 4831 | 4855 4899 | 1.09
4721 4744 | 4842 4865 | 1.14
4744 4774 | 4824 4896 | 1.17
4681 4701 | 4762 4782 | 1.11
